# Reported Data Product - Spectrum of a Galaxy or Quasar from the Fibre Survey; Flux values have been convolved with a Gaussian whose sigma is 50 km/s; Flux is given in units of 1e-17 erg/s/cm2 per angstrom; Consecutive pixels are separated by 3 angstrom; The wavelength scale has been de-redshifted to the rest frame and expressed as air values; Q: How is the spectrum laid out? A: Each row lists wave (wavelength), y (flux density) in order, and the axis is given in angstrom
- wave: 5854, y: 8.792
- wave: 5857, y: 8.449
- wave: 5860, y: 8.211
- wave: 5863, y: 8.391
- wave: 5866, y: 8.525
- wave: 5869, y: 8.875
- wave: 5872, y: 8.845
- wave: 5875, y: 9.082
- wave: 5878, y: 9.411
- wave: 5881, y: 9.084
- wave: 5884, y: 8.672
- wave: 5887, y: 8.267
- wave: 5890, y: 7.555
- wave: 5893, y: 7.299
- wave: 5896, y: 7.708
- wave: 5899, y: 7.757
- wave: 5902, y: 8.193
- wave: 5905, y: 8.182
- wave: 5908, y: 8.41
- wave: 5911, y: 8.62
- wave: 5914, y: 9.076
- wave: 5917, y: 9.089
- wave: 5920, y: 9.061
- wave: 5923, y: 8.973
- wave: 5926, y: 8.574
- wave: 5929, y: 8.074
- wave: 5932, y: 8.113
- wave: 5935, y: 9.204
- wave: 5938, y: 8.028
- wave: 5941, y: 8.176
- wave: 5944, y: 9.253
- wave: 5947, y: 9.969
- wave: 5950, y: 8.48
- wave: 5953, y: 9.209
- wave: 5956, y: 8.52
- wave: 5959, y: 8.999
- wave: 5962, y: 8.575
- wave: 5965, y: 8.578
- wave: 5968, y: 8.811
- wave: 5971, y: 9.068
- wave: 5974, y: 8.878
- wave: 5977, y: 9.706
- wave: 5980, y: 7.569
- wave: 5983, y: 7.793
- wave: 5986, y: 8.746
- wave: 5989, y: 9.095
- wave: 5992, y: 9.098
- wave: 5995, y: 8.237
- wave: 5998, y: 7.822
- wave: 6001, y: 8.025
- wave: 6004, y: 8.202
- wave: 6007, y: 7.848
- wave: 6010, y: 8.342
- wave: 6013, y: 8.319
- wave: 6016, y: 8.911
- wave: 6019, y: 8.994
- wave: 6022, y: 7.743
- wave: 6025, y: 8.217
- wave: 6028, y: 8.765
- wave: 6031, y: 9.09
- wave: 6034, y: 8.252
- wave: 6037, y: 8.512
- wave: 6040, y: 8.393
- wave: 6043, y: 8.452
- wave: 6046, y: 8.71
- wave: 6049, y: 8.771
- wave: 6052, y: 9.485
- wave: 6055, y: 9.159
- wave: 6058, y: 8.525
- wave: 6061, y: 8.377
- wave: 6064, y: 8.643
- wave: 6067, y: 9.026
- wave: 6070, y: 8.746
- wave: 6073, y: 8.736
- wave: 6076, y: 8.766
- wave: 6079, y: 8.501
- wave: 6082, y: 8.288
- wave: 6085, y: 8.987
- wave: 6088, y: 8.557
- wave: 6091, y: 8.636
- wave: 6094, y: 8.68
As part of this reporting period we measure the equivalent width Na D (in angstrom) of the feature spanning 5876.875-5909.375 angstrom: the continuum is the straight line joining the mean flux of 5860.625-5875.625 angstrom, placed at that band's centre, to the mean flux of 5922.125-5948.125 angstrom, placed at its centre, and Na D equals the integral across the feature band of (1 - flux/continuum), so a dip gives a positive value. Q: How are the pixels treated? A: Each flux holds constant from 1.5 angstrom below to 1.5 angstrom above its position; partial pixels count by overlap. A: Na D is 1.8 angstrom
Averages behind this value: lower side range 8.69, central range 8.22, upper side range 8.68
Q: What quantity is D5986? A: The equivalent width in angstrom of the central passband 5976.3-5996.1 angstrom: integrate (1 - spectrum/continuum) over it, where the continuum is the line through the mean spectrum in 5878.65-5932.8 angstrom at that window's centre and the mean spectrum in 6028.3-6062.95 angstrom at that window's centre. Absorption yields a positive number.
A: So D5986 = 0.0 angstrom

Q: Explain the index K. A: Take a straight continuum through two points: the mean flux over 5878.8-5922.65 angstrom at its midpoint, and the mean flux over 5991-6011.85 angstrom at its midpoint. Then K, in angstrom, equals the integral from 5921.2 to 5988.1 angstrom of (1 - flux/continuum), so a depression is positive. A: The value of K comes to -3.3 angstrom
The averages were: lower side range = 8.39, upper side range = 8.21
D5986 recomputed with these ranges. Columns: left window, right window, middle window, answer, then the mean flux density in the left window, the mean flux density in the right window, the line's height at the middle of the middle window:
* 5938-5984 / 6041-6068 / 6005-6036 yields 1.2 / 8.76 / 8.78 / 8.77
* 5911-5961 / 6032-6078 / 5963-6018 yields 1.5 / 8.79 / 8.71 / 8.75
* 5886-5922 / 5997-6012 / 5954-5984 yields -2.0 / 8.28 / 8.06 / 8.14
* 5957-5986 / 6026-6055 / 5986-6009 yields 0.9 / 8.67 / 8.73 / 8.69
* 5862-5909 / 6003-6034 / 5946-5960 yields -1.0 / 8.39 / 8.44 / 8.41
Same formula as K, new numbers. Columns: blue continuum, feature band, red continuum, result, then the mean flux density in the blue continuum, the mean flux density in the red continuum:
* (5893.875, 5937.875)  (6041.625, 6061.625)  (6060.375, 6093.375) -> -0.4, 8.47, 8.67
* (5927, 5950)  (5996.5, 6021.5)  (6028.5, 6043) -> 0.9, 8.67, 8.56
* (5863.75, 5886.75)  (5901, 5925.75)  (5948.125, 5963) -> 0.4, 8.87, 8.79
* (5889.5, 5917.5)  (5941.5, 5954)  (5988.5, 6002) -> -1.3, 8.18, 8.42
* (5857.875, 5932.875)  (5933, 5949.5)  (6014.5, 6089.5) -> -0.7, 8.48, 8.66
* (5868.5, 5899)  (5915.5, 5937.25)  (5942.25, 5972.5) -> 0.1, 8.43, 8.94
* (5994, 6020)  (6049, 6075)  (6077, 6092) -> -1.0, 8.29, 8.6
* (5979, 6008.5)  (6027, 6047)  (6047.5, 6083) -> -0.1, 8.25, 8.76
